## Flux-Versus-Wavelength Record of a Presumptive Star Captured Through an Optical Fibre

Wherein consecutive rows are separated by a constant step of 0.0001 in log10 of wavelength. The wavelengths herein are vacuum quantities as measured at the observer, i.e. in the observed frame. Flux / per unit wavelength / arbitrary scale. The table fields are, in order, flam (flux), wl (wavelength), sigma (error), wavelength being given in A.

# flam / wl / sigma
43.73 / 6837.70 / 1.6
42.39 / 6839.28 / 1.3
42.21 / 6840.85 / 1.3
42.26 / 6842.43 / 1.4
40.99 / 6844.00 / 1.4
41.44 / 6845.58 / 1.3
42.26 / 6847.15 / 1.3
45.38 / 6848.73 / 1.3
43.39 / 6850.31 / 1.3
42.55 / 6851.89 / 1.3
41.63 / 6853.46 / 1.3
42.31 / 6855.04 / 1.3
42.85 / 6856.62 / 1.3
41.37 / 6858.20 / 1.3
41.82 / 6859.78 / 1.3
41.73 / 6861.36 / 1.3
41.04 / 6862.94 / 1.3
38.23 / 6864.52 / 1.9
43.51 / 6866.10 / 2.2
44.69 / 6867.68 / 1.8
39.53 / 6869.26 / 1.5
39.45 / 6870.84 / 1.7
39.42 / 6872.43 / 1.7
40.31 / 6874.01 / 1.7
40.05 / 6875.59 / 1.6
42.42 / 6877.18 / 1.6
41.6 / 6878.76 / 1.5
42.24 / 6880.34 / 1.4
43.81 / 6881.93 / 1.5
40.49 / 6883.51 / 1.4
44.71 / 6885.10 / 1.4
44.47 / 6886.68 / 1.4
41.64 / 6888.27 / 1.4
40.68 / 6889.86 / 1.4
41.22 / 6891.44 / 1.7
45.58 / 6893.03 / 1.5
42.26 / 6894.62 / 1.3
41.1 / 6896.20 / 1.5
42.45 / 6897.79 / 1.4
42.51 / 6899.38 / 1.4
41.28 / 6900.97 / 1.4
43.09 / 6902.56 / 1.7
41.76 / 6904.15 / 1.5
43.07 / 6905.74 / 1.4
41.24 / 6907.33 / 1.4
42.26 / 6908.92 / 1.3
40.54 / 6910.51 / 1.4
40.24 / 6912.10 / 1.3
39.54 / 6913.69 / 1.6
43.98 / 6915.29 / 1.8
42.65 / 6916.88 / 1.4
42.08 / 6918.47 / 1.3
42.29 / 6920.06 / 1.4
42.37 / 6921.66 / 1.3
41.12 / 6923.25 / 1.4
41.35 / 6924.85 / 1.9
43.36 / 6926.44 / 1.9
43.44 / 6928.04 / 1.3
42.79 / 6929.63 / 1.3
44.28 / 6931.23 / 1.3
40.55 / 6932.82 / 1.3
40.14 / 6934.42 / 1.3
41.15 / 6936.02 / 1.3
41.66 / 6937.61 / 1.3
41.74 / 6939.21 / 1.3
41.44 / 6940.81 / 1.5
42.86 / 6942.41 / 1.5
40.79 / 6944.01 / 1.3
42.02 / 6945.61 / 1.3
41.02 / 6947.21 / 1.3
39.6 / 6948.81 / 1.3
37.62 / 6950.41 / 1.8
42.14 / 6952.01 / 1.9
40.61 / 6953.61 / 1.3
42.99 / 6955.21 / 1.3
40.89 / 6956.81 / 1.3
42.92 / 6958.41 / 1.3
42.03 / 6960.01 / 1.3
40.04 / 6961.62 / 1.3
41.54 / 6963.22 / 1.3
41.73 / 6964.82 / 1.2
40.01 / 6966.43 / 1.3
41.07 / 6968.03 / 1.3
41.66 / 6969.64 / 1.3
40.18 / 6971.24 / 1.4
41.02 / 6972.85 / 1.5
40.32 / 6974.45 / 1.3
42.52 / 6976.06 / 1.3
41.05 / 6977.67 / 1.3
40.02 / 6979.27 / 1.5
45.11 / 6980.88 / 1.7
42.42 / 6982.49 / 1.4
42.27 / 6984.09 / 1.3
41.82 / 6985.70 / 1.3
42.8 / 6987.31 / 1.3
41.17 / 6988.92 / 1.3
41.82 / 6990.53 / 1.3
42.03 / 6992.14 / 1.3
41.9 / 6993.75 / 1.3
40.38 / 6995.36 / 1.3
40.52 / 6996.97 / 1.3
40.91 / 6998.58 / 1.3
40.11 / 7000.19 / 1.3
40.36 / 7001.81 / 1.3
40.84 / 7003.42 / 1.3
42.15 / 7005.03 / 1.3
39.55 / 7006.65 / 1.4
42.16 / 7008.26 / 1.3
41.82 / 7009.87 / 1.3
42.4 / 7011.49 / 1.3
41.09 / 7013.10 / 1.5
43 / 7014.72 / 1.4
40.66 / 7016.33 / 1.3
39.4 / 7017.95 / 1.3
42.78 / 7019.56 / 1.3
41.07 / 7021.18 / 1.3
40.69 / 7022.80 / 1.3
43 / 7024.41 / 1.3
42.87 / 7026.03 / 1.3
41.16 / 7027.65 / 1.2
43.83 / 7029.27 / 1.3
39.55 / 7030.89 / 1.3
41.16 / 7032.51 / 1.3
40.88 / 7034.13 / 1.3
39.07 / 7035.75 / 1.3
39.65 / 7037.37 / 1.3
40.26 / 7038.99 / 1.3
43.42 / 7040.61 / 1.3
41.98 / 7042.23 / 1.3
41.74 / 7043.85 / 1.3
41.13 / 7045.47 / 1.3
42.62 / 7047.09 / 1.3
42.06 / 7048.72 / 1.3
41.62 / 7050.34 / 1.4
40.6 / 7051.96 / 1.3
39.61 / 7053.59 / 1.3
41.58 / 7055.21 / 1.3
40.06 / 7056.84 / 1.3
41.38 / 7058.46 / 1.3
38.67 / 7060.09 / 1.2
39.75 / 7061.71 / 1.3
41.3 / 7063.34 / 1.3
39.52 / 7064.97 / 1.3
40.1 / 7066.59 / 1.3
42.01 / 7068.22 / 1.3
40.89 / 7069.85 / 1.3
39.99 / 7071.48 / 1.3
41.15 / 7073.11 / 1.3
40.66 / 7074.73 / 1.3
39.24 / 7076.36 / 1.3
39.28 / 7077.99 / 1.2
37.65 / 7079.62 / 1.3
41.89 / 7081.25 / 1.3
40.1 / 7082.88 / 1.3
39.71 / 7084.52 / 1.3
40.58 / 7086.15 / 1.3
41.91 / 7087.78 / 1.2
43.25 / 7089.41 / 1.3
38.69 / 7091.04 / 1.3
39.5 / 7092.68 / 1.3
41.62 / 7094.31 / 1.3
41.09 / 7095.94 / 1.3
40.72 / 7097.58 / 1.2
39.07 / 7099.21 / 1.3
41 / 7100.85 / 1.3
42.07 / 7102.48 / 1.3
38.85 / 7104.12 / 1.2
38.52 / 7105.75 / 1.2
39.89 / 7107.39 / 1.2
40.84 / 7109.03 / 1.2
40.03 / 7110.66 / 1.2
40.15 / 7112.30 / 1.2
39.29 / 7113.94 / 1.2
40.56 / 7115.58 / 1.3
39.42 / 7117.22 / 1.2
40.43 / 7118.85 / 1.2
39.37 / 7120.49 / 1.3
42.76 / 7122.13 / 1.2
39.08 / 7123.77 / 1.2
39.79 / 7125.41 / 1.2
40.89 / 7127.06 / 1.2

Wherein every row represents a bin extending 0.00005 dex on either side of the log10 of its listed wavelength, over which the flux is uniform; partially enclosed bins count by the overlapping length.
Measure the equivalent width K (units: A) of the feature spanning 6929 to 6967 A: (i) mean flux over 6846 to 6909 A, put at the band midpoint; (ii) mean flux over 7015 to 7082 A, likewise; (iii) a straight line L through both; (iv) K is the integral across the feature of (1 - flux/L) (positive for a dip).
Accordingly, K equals 0.2 A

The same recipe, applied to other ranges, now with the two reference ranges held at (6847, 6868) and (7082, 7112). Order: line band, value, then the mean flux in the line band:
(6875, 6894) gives -0.2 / 42.4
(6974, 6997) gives -0.3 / 41.8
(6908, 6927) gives 0.0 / 41.8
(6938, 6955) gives 0.2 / 41.1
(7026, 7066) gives -0.2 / 41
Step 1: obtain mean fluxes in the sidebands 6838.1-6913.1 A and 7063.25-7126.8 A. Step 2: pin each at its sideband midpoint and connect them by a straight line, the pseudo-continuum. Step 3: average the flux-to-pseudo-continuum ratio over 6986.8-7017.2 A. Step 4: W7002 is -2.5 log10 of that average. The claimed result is -0.01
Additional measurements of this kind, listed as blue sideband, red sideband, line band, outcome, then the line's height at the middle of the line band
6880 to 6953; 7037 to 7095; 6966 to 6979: 0.01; 41.5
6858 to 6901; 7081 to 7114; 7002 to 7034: -0.02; 40.9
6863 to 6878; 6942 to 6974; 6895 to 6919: -0.02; 41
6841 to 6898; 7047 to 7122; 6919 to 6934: -0.02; 41.6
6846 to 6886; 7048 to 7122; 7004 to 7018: -0.02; 40.9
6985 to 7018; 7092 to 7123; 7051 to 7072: 0.01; 40.7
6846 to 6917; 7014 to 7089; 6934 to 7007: 0.00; 41.4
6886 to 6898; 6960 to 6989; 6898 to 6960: 0.01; 42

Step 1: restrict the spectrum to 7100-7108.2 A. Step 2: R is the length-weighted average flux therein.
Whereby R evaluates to 40.1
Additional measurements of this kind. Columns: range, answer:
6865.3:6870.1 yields 42.6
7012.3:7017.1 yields 41.6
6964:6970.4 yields 41.1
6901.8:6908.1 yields 42.3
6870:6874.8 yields 39.7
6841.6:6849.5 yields 42.5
